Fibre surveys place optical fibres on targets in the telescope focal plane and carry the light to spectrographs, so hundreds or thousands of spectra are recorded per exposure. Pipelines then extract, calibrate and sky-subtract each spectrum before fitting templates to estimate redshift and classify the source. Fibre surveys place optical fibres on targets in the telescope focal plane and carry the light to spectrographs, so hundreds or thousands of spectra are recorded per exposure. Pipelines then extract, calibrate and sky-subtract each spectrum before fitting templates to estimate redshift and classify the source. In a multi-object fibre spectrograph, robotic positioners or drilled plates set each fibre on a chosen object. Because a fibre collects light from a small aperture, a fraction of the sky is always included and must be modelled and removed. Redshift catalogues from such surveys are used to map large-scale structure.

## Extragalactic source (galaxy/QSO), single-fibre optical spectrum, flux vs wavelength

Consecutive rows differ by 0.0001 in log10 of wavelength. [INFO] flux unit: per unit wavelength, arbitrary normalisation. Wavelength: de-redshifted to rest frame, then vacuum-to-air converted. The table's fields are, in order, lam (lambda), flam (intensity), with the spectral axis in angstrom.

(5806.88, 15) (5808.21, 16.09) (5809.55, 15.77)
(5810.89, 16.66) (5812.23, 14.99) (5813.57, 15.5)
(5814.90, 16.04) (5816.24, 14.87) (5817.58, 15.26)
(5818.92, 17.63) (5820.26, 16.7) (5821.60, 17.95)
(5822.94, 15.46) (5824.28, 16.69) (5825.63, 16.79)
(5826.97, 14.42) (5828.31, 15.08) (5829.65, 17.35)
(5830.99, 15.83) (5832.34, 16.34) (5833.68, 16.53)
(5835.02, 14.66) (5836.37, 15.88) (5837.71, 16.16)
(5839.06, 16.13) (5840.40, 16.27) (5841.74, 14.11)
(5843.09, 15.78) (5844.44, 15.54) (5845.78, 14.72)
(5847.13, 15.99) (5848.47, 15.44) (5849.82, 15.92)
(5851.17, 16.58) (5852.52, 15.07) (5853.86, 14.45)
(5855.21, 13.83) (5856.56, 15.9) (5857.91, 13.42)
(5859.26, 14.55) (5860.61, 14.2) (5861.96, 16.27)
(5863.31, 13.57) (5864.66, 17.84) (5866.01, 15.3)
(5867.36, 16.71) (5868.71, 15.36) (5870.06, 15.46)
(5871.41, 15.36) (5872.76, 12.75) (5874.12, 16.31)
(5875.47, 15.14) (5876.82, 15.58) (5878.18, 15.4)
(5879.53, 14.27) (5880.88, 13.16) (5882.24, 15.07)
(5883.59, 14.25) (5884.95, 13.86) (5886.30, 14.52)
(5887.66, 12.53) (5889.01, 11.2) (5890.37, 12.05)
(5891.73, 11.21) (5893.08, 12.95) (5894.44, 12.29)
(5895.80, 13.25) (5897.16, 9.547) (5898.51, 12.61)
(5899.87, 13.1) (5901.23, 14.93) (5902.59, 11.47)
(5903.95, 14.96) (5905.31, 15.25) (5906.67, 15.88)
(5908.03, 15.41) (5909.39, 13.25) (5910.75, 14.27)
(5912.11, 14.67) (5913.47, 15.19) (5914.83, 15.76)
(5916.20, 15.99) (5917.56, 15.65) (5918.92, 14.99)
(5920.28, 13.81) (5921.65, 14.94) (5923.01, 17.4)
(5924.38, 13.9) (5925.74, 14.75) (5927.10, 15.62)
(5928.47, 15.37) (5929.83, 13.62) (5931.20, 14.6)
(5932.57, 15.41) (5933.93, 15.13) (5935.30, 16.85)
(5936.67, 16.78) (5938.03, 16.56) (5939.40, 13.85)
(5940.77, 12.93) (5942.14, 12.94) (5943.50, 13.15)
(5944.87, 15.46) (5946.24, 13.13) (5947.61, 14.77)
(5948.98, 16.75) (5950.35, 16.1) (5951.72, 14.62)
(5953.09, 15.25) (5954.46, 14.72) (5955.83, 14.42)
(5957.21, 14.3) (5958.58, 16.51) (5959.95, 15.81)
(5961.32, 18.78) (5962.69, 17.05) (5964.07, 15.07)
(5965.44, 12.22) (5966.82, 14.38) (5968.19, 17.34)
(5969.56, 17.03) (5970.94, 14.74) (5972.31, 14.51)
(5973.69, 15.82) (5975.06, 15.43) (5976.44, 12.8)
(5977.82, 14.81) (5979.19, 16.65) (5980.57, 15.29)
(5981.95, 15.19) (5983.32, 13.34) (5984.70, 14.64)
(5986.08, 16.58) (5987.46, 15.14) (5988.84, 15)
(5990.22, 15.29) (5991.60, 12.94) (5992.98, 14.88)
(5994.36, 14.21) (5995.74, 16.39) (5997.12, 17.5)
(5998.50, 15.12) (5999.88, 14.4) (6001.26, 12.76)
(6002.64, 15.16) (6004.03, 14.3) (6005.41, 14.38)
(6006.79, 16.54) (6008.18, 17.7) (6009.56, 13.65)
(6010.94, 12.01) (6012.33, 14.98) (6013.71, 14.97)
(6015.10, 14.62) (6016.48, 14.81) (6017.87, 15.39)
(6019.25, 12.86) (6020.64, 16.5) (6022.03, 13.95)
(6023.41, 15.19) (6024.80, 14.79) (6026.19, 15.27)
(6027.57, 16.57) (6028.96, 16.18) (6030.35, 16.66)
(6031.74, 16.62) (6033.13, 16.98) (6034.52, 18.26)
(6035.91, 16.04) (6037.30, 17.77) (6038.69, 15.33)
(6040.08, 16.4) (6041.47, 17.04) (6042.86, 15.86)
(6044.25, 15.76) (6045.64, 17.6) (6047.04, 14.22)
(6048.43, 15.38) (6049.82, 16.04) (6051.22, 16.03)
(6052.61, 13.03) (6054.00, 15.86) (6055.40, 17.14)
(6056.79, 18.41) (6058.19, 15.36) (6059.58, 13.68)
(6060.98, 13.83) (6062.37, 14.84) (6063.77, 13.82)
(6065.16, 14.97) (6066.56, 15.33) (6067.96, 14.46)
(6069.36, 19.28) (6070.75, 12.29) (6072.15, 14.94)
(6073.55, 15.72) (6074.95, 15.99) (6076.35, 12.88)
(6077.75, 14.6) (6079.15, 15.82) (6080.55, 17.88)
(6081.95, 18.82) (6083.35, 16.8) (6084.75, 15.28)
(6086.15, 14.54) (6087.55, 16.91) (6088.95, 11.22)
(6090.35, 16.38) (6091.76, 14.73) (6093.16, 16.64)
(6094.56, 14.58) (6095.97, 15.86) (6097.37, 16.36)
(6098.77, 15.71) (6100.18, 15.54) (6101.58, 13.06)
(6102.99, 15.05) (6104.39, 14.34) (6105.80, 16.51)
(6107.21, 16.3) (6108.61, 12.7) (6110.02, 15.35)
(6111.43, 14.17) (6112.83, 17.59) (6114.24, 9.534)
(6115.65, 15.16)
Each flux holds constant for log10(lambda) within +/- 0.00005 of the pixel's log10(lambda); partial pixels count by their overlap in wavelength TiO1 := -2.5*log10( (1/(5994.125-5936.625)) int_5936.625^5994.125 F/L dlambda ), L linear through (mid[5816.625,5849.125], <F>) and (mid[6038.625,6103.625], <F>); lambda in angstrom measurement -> 0.04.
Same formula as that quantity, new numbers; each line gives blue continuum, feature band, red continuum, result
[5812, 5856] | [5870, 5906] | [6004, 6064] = 0.155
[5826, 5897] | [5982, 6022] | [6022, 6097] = 0.042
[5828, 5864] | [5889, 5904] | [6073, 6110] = 0.234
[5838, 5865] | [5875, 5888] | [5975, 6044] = 0.063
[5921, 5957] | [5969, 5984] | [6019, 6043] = 0.026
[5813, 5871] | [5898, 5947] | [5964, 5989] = 0.042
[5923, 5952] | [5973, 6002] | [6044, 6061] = 0.019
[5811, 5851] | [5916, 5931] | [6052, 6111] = 0.043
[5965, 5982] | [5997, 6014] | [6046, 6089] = 0.031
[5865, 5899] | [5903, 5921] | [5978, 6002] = -0.056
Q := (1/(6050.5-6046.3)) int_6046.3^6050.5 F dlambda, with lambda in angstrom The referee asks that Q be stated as 15.2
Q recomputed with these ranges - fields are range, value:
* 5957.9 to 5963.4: 17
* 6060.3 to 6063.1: 14.3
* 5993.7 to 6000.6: 15.5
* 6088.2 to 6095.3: 14.7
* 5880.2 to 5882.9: 14.1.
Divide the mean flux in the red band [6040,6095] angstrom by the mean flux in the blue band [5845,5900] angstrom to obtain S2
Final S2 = 1.08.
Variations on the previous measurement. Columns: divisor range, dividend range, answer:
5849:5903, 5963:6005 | 1.06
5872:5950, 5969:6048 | 1.07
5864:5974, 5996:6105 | 1.05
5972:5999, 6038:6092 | 1.03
